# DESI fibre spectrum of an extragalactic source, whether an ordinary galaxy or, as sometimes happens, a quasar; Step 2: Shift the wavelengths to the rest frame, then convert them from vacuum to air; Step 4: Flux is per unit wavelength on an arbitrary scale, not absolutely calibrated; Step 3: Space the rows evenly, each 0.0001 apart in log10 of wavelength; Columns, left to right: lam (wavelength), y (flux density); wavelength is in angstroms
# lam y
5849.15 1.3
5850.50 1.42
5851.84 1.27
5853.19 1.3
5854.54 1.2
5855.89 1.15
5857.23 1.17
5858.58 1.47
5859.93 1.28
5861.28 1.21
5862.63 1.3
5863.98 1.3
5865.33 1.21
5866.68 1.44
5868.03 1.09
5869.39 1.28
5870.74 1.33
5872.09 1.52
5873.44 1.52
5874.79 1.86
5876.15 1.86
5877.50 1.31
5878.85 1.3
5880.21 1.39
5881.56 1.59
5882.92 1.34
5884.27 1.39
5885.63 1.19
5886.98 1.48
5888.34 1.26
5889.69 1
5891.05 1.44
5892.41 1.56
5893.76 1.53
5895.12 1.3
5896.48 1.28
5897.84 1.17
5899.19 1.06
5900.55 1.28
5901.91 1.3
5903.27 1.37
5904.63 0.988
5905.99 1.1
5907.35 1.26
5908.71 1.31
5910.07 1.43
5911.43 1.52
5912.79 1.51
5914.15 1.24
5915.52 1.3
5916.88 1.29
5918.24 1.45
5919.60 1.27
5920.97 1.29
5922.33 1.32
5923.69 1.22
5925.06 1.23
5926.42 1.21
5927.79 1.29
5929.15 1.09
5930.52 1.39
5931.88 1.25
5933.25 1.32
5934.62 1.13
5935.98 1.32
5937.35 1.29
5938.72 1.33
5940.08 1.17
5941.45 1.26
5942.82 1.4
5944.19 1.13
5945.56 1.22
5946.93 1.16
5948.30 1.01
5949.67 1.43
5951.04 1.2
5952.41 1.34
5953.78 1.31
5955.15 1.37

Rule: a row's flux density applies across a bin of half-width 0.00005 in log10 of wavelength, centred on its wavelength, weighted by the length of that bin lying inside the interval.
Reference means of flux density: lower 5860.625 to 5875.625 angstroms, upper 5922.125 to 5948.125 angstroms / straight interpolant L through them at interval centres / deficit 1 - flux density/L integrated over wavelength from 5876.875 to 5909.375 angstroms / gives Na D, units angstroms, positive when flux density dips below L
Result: 0.6 angstroms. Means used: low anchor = 1.37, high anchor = 1.24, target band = 1.3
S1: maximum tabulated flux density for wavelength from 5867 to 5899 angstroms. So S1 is 1.86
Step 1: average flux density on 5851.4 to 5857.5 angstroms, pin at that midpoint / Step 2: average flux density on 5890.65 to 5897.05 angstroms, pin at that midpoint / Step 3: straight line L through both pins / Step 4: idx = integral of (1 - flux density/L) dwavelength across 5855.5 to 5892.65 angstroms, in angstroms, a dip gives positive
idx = -1.26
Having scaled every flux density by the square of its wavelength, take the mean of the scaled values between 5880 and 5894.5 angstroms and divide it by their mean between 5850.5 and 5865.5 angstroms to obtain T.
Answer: 1.1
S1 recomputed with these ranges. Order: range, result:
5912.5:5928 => 1.51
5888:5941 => 1.56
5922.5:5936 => 1.39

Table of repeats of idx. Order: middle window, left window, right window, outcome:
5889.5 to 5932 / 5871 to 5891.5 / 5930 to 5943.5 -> 1.8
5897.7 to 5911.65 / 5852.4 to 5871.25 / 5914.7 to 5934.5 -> 0.3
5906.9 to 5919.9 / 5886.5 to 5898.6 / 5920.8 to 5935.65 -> -0.8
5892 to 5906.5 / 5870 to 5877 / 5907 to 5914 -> 2.0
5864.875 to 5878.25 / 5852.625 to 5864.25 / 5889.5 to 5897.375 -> -1.5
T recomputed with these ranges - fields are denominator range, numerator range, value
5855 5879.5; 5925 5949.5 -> 0.93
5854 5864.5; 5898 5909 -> 0.97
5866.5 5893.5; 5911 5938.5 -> 0.93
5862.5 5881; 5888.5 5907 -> 0.90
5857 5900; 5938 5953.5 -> 0.94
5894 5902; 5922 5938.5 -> 1.02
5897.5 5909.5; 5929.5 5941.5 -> 1.06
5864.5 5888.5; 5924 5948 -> 0.90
